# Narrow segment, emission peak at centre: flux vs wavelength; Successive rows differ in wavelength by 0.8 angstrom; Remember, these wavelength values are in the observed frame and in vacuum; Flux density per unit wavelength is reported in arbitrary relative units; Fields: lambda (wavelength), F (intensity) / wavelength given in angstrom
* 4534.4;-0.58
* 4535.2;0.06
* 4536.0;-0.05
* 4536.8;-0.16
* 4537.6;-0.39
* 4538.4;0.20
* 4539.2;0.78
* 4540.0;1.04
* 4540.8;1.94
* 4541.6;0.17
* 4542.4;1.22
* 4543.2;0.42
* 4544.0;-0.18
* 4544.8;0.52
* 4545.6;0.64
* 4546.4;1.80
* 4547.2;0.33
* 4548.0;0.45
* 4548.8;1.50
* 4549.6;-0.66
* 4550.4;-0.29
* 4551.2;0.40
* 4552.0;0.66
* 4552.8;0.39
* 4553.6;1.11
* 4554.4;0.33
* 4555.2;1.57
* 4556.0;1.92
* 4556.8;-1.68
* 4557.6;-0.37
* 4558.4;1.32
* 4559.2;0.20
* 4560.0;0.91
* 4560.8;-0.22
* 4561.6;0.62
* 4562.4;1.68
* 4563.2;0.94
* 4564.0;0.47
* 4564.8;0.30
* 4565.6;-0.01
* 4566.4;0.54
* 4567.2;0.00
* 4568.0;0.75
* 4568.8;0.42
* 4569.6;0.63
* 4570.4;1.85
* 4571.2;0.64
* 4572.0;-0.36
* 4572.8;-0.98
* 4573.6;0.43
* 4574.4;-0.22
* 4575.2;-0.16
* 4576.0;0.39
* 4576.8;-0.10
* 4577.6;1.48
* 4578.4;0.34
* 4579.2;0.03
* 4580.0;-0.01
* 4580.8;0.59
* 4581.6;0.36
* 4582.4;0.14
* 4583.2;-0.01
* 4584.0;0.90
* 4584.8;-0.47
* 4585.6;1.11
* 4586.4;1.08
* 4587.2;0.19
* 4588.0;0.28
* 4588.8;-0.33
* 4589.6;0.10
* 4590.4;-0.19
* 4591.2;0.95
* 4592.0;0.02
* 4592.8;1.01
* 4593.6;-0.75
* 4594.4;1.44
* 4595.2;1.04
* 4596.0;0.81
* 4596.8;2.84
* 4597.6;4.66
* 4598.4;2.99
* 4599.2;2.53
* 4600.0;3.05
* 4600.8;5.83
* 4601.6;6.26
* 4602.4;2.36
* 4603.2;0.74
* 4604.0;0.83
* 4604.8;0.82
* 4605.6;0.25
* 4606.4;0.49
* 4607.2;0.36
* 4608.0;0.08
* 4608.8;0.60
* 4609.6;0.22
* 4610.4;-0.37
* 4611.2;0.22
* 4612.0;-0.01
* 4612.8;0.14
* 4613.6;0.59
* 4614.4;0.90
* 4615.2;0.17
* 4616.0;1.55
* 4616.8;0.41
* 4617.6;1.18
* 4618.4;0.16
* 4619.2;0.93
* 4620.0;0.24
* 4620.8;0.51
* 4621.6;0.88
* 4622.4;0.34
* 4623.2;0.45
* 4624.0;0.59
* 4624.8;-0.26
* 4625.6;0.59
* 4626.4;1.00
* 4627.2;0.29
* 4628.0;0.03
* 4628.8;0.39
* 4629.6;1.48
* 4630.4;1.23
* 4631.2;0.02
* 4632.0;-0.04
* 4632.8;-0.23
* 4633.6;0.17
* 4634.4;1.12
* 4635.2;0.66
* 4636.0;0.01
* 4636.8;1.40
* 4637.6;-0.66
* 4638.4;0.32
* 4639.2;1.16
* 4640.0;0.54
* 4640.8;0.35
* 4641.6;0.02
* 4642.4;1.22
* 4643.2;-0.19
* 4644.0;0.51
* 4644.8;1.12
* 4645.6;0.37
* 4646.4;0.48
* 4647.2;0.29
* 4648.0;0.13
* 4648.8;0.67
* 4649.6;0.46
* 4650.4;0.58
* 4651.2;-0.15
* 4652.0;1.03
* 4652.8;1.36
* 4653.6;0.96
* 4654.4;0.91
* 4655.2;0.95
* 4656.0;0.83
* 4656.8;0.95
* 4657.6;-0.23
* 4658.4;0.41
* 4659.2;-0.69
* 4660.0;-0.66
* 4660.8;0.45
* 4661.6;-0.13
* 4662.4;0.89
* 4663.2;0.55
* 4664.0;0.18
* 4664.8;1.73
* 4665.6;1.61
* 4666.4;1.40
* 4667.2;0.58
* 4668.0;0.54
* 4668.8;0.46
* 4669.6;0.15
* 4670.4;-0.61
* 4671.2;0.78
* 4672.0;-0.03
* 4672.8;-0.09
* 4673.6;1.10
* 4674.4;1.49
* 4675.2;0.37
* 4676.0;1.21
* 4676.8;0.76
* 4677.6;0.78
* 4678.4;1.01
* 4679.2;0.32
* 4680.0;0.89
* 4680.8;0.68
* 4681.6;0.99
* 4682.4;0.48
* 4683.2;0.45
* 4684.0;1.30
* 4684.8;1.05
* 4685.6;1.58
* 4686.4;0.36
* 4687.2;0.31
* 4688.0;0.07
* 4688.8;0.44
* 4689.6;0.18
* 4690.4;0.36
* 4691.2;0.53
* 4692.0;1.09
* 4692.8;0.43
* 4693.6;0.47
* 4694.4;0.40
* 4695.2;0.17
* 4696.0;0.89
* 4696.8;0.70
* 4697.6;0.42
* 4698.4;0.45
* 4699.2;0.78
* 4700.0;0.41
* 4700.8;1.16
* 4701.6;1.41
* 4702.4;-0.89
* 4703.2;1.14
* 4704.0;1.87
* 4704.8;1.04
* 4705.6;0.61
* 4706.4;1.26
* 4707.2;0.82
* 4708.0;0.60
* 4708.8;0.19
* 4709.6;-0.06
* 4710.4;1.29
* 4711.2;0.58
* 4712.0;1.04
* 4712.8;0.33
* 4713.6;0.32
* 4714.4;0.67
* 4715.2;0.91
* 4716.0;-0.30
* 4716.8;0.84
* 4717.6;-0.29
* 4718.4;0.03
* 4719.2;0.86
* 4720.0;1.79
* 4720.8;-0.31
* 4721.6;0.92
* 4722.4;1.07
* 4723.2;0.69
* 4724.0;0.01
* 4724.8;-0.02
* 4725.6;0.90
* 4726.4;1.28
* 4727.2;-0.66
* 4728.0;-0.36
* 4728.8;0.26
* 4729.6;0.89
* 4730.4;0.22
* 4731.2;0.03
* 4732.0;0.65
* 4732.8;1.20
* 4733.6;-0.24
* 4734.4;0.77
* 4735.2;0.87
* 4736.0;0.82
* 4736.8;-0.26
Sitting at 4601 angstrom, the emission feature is [O II] 3727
